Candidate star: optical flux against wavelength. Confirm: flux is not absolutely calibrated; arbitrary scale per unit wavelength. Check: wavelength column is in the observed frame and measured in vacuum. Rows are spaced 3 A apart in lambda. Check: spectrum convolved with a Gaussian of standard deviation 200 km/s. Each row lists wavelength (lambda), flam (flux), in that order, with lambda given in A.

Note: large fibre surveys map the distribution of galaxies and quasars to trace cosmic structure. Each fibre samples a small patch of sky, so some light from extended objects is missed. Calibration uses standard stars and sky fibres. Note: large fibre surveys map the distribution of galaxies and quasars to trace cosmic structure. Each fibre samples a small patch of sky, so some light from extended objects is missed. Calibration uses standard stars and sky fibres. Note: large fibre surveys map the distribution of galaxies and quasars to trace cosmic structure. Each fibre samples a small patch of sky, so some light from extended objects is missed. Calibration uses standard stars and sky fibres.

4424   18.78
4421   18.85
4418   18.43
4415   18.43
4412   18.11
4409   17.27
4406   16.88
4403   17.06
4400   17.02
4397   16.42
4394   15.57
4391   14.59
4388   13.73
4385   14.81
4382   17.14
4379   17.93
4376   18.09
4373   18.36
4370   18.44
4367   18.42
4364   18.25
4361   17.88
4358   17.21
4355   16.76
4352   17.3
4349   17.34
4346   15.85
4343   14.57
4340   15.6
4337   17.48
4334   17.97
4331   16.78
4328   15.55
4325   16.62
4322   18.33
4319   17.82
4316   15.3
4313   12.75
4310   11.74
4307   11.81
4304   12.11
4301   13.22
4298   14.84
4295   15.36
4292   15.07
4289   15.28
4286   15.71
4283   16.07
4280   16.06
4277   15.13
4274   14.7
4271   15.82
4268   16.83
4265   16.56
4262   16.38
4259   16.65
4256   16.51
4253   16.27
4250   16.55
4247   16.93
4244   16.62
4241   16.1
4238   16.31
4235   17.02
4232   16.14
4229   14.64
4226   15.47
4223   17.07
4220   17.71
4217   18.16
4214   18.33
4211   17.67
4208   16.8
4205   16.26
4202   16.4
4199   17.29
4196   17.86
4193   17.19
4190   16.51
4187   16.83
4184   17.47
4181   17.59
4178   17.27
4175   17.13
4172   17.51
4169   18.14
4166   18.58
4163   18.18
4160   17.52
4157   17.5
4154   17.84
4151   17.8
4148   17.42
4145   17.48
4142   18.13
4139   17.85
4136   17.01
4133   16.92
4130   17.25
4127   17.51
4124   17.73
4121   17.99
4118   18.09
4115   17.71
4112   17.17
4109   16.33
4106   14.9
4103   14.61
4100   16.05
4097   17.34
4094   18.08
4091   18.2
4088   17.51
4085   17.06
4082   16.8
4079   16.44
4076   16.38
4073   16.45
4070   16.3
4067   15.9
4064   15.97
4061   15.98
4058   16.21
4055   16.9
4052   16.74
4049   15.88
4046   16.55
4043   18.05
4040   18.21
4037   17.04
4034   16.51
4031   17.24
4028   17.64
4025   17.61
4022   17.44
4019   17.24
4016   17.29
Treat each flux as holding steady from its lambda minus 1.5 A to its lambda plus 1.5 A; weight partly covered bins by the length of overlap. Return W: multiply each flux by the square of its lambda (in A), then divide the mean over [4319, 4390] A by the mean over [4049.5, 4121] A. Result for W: 1.2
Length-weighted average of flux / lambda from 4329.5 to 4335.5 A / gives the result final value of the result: 17.4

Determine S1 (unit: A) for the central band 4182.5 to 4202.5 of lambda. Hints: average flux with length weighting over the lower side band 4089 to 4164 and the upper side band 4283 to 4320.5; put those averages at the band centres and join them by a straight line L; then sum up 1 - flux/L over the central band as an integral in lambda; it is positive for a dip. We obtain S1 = -1.2 A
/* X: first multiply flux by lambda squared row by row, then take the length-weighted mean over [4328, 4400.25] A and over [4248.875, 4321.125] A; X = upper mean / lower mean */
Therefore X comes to 1.15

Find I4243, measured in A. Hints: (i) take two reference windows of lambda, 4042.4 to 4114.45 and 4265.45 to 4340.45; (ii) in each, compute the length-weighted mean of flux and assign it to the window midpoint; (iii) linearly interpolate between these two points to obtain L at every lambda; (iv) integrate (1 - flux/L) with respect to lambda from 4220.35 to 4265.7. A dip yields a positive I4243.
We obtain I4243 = -2.0 A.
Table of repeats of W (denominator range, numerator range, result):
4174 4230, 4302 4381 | 1.03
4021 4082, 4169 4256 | 1.09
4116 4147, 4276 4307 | 0.90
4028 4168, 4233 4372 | 1.04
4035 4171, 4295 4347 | 0.99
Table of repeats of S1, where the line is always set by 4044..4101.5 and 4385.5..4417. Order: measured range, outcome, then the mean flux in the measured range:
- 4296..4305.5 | 1.8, 13.5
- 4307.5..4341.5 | 1.4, 15.9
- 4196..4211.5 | -0.3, 16.9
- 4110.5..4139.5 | -1.5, 17.5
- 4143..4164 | -1.3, 17.7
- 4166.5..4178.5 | -0.7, 17.6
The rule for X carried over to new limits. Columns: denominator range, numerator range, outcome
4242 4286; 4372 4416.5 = 1.10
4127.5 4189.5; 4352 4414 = 1.08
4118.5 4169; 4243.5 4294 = 0.96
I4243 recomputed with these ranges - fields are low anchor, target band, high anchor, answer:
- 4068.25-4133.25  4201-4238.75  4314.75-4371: 0.4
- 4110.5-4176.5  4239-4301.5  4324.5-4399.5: 4.6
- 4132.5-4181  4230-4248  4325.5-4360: 0.8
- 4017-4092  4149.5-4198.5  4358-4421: -1.6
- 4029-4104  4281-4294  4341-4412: 1.0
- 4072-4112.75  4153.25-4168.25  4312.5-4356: -1.2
